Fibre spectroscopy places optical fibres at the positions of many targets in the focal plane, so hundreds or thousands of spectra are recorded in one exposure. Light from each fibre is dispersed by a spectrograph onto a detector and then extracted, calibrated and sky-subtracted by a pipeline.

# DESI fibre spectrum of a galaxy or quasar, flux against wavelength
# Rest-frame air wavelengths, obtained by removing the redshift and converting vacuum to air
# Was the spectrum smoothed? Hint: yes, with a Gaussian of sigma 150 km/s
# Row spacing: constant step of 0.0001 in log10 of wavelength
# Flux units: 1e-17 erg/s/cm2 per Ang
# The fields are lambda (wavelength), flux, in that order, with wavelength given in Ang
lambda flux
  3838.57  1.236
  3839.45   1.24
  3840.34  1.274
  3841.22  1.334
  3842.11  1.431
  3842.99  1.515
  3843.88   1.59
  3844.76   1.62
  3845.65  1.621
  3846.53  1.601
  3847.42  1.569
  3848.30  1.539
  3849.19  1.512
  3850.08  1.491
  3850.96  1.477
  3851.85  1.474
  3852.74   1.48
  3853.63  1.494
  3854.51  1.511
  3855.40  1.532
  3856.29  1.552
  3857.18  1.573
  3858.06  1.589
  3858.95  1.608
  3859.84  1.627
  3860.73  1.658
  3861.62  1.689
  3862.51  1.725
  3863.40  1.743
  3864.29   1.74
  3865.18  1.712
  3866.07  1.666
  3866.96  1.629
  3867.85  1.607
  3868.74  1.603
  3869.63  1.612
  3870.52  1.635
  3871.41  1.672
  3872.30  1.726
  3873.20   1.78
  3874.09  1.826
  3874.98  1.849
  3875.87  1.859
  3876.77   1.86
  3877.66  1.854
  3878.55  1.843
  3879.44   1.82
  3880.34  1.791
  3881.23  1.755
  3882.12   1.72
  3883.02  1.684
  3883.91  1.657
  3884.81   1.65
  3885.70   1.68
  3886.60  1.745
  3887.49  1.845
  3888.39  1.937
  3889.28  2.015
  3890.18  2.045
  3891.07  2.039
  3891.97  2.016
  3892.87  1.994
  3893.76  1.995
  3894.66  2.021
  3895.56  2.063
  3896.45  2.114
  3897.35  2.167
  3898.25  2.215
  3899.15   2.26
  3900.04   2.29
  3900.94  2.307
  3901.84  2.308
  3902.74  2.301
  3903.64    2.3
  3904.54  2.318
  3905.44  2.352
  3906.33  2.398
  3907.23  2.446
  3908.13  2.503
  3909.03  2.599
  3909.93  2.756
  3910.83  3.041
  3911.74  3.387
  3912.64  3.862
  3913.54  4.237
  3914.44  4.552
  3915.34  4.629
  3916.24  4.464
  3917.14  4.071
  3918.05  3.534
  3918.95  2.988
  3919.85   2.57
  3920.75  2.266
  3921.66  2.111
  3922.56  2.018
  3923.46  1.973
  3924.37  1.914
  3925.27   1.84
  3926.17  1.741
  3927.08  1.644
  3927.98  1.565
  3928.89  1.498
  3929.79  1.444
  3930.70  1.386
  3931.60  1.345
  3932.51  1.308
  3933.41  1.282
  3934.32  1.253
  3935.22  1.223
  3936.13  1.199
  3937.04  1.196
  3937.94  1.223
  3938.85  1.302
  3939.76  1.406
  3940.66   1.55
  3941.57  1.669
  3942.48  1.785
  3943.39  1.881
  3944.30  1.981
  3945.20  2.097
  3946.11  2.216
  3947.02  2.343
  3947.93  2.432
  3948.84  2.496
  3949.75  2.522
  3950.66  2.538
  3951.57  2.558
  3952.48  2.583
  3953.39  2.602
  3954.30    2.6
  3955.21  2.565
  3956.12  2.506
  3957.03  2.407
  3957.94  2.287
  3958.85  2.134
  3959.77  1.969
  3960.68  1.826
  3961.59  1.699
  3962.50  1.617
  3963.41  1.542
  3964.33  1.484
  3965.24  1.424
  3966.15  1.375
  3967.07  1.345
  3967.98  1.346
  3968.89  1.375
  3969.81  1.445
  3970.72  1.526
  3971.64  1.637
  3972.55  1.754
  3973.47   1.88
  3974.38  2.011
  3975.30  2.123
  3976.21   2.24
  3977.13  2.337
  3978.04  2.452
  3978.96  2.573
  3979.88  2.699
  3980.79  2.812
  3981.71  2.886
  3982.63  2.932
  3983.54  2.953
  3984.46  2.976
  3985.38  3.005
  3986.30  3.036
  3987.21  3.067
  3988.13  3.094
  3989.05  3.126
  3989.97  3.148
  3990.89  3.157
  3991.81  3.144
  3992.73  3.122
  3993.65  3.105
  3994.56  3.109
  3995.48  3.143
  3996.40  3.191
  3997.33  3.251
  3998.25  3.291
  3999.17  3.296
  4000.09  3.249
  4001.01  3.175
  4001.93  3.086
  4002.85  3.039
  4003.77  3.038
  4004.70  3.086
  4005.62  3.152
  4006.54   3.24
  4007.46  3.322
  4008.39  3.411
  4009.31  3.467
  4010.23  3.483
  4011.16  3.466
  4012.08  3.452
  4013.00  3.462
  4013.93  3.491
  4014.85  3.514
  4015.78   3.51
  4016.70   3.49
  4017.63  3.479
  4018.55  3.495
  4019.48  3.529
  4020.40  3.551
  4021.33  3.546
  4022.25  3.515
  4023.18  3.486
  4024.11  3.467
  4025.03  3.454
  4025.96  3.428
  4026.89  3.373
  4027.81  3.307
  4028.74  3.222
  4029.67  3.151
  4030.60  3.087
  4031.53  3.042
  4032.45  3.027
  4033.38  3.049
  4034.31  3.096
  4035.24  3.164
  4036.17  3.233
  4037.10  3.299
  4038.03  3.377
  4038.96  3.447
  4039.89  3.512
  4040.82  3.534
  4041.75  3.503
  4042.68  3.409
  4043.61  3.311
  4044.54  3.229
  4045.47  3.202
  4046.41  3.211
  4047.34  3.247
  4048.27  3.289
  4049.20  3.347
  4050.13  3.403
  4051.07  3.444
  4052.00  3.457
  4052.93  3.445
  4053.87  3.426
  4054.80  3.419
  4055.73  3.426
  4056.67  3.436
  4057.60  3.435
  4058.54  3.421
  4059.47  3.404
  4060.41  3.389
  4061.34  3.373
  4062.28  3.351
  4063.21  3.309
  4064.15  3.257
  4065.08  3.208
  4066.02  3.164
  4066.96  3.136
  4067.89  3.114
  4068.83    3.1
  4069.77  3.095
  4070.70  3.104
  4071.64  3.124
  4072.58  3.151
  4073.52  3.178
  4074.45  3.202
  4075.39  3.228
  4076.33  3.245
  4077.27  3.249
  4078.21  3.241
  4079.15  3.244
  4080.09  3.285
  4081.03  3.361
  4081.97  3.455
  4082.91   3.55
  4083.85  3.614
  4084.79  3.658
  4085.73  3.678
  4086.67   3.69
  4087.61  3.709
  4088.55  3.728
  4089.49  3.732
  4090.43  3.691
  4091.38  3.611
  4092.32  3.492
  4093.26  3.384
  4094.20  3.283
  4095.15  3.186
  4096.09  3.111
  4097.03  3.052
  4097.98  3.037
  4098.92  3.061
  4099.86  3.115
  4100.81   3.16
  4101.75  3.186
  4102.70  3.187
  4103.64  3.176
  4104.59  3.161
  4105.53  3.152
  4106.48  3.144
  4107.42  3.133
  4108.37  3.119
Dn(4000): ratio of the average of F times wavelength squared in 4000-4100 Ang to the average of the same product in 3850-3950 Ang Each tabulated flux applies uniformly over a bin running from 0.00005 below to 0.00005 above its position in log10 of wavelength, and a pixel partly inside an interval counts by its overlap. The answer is 1.8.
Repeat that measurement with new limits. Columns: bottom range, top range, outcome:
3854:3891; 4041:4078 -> 2.10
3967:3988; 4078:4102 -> 1.56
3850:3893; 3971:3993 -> 1.64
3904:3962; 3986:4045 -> 1.51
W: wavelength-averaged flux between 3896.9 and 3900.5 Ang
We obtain 2.23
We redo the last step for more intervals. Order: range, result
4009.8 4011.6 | 3.46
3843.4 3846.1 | 1.61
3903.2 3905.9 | 2.33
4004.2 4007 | 3.16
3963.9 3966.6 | 1.43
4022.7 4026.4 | 3.46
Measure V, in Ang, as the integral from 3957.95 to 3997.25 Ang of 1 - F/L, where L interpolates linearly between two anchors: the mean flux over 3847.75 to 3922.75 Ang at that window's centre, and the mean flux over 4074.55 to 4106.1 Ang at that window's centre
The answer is 4.8 Ang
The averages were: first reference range 2.13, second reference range 3.35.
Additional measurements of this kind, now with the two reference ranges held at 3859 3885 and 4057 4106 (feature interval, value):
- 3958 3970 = 4.0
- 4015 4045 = -4.5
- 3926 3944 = 6.2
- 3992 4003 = -2.1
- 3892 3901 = -1.0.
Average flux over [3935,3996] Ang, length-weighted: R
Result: 2.23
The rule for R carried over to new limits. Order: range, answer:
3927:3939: 1.34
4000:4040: 3.33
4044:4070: 3.31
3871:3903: 1.93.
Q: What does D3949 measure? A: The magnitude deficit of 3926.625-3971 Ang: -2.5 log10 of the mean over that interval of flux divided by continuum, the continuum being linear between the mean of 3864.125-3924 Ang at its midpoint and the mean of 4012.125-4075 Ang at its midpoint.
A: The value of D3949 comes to 0.43 mag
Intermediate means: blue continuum 2.28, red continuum 3.33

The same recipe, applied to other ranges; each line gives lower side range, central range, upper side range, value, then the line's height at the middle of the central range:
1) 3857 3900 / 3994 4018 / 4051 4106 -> -0.19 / 2.78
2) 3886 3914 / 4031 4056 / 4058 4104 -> -0.07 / 3.12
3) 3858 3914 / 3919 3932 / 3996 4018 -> 0.31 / 2.46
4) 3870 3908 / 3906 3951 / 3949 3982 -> -0.12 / 2.03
